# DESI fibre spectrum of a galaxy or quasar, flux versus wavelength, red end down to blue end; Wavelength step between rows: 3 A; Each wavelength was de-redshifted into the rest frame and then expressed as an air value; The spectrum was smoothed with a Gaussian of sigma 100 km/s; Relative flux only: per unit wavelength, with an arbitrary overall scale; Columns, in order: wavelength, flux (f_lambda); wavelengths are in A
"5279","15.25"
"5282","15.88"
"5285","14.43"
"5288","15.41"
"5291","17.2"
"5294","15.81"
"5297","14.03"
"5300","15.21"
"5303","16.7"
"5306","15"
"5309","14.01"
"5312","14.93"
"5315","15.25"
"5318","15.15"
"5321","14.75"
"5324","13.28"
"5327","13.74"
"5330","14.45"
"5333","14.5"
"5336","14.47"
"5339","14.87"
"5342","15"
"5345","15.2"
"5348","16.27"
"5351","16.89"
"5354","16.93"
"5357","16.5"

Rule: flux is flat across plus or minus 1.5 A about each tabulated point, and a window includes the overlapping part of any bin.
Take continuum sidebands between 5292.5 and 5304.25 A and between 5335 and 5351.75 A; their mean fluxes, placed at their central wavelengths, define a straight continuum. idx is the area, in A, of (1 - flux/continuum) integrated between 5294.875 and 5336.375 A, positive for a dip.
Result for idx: 1.9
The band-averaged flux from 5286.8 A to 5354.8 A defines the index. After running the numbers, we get 15.2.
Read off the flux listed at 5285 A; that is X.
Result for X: 14.43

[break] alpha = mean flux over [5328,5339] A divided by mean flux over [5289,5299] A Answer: 0.93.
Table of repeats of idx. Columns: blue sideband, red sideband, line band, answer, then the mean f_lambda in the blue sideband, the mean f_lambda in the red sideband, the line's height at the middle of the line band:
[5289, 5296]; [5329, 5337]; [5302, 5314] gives 0.37 A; 16.2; 14.5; 15.6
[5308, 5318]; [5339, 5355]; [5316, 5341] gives 1.46 A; 14.8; 15.9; 15.3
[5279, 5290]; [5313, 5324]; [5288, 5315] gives -0.52 A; 15.3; 14.8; 15.1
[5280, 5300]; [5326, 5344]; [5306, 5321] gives 0.13 A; 15.4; 14.5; 15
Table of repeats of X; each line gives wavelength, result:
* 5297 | 14.03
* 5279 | 15.25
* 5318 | 15.15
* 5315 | 15.25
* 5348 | 16.27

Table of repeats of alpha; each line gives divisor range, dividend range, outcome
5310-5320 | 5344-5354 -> 1.08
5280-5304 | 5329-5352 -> 0.98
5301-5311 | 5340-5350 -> 1.02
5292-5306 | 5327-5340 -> 0.94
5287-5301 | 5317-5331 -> 0.92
